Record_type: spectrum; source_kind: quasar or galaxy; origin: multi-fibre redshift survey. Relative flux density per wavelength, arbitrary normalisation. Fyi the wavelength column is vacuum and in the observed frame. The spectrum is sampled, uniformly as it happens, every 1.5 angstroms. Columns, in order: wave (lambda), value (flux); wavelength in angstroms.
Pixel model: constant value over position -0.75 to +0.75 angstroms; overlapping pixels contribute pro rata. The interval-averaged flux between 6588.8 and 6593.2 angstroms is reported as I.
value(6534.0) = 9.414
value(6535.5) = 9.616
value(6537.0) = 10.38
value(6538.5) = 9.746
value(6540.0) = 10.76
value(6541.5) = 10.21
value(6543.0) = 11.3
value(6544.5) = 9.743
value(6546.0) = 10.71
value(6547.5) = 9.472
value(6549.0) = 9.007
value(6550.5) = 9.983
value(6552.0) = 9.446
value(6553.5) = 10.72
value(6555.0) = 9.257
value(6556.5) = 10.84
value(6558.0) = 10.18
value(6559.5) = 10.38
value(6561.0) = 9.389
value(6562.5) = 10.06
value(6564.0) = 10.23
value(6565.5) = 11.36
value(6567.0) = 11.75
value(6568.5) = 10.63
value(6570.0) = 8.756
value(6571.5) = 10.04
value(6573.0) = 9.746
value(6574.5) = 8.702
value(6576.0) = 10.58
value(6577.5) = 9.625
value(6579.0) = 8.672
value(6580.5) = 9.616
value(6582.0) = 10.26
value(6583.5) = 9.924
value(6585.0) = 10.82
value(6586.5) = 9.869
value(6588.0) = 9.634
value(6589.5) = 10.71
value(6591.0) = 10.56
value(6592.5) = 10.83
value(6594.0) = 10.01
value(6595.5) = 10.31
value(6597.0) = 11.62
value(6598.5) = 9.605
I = 10.7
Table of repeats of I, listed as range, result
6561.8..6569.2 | 10.8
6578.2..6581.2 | 9.14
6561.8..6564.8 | 10.2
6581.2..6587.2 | 10.2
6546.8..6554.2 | 9.72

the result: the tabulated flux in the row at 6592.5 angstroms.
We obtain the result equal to 10.83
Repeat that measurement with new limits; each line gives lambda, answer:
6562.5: 10.06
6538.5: 9.746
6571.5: 10.04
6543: 11.3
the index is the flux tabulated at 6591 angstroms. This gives 10.56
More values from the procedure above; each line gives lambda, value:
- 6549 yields 9.007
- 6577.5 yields 9.625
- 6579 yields 8.672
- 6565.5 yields 11.36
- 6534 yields 9.414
